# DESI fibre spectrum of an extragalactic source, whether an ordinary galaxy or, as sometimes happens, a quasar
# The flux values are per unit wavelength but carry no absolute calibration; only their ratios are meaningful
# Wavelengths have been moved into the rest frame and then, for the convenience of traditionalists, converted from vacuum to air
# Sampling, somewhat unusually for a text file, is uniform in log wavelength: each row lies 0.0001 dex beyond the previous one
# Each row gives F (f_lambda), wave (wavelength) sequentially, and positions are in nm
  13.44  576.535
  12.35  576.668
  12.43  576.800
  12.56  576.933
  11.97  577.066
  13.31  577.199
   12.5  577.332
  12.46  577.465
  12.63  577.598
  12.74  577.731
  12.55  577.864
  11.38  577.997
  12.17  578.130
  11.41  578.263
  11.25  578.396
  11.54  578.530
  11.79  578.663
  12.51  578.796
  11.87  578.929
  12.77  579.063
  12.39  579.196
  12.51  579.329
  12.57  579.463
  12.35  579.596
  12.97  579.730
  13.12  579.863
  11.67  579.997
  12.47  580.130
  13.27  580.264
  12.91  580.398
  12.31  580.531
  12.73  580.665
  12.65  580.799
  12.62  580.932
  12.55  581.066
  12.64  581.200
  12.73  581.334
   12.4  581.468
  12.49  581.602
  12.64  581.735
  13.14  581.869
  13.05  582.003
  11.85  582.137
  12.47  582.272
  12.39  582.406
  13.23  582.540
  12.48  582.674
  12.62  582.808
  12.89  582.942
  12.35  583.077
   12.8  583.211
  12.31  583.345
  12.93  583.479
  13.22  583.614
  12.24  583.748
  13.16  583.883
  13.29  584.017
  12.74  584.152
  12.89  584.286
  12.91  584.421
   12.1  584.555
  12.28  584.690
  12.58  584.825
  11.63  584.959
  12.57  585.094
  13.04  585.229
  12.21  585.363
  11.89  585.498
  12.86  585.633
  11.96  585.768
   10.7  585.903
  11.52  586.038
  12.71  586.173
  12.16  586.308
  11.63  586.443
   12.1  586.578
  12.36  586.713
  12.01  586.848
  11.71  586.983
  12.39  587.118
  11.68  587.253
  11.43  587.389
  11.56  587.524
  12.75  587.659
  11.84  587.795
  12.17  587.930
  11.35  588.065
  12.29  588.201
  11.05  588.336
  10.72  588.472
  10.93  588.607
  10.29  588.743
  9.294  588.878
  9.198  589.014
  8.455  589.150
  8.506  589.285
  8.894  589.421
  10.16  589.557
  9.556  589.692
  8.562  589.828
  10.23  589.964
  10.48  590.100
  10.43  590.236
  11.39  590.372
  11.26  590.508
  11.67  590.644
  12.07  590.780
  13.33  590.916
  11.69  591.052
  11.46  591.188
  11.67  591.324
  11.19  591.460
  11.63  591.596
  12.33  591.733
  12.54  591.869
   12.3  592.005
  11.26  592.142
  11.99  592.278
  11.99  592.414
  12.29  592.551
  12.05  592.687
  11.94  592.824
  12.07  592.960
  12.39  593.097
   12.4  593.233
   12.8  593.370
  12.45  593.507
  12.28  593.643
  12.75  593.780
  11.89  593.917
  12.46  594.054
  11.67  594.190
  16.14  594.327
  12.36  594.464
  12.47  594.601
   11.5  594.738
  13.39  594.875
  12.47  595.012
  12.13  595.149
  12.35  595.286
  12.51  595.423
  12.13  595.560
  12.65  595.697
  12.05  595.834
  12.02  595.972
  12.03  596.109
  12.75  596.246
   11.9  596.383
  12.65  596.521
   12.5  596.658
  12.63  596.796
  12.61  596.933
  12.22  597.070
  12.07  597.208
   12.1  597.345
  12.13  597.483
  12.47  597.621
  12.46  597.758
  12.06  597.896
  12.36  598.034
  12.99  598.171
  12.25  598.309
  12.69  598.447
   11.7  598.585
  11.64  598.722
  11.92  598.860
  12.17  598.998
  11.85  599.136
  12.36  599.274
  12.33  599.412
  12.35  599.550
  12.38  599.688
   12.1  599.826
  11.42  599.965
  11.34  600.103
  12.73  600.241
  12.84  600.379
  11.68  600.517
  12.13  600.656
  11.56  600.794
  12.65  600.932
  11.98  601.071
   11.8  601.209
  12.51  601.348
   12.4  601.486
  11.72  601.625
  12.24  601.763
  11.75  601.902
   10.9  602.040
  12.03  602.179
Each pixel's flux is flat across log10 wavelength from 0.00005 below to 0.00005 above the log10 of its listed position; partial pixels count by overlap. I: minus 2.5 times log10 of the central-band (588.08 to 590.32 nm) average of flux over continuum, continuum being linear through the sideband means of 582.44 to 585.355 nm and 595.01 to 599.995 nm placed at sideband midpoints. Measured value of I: 0.25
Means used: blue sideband 12.7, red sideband 12.3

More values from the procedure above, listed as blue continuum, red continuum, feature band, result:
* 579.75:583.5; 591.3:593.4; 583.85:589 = 0.04 mag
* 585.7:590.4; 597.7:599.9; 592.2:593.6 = -0.06 mag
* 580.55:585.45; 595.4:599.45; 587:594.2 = 0.10 mag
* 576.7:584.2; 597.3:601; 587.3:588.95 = 0.10 mag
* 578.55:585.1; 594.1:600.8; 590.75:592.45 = 0.04 mag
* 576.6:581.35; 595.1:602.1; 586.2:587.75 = 0.03 mag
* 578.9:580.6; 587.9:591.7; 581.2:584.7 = -0.06 mag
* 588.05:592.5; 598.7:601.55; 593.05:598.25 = -0.08 mag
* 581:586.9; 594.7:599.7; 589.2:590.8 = 0.21 mag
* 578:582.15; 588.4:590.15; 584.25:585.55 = -0.13 mag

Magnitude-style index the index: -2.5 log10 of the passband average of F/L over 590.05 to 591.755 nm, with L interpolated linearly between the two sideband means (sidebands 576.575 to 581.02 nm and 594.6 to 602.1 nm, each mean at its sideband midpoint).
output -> 0.06 mag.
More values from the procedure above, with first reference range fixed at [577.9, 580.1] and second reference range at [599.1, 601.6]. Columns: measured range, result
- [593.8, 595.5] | -0.042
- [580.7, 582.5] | -0.039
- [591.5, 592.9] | 0.011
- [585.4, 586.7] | 0.016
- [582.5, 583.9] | -0.050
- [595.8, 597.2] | -0.017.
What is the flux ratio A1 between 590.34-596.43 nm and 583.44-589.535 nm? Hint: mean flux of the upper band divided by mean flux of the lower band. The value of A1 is 1.04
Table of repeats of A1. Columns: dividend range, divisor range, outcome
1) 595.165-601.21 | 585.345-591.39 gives 1.09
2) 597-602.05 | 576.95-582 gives 0.97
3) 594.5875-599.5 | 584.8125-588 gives 1.02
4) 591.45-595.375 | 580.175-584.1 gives 0.97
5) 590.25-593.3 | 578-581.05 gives 0.97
